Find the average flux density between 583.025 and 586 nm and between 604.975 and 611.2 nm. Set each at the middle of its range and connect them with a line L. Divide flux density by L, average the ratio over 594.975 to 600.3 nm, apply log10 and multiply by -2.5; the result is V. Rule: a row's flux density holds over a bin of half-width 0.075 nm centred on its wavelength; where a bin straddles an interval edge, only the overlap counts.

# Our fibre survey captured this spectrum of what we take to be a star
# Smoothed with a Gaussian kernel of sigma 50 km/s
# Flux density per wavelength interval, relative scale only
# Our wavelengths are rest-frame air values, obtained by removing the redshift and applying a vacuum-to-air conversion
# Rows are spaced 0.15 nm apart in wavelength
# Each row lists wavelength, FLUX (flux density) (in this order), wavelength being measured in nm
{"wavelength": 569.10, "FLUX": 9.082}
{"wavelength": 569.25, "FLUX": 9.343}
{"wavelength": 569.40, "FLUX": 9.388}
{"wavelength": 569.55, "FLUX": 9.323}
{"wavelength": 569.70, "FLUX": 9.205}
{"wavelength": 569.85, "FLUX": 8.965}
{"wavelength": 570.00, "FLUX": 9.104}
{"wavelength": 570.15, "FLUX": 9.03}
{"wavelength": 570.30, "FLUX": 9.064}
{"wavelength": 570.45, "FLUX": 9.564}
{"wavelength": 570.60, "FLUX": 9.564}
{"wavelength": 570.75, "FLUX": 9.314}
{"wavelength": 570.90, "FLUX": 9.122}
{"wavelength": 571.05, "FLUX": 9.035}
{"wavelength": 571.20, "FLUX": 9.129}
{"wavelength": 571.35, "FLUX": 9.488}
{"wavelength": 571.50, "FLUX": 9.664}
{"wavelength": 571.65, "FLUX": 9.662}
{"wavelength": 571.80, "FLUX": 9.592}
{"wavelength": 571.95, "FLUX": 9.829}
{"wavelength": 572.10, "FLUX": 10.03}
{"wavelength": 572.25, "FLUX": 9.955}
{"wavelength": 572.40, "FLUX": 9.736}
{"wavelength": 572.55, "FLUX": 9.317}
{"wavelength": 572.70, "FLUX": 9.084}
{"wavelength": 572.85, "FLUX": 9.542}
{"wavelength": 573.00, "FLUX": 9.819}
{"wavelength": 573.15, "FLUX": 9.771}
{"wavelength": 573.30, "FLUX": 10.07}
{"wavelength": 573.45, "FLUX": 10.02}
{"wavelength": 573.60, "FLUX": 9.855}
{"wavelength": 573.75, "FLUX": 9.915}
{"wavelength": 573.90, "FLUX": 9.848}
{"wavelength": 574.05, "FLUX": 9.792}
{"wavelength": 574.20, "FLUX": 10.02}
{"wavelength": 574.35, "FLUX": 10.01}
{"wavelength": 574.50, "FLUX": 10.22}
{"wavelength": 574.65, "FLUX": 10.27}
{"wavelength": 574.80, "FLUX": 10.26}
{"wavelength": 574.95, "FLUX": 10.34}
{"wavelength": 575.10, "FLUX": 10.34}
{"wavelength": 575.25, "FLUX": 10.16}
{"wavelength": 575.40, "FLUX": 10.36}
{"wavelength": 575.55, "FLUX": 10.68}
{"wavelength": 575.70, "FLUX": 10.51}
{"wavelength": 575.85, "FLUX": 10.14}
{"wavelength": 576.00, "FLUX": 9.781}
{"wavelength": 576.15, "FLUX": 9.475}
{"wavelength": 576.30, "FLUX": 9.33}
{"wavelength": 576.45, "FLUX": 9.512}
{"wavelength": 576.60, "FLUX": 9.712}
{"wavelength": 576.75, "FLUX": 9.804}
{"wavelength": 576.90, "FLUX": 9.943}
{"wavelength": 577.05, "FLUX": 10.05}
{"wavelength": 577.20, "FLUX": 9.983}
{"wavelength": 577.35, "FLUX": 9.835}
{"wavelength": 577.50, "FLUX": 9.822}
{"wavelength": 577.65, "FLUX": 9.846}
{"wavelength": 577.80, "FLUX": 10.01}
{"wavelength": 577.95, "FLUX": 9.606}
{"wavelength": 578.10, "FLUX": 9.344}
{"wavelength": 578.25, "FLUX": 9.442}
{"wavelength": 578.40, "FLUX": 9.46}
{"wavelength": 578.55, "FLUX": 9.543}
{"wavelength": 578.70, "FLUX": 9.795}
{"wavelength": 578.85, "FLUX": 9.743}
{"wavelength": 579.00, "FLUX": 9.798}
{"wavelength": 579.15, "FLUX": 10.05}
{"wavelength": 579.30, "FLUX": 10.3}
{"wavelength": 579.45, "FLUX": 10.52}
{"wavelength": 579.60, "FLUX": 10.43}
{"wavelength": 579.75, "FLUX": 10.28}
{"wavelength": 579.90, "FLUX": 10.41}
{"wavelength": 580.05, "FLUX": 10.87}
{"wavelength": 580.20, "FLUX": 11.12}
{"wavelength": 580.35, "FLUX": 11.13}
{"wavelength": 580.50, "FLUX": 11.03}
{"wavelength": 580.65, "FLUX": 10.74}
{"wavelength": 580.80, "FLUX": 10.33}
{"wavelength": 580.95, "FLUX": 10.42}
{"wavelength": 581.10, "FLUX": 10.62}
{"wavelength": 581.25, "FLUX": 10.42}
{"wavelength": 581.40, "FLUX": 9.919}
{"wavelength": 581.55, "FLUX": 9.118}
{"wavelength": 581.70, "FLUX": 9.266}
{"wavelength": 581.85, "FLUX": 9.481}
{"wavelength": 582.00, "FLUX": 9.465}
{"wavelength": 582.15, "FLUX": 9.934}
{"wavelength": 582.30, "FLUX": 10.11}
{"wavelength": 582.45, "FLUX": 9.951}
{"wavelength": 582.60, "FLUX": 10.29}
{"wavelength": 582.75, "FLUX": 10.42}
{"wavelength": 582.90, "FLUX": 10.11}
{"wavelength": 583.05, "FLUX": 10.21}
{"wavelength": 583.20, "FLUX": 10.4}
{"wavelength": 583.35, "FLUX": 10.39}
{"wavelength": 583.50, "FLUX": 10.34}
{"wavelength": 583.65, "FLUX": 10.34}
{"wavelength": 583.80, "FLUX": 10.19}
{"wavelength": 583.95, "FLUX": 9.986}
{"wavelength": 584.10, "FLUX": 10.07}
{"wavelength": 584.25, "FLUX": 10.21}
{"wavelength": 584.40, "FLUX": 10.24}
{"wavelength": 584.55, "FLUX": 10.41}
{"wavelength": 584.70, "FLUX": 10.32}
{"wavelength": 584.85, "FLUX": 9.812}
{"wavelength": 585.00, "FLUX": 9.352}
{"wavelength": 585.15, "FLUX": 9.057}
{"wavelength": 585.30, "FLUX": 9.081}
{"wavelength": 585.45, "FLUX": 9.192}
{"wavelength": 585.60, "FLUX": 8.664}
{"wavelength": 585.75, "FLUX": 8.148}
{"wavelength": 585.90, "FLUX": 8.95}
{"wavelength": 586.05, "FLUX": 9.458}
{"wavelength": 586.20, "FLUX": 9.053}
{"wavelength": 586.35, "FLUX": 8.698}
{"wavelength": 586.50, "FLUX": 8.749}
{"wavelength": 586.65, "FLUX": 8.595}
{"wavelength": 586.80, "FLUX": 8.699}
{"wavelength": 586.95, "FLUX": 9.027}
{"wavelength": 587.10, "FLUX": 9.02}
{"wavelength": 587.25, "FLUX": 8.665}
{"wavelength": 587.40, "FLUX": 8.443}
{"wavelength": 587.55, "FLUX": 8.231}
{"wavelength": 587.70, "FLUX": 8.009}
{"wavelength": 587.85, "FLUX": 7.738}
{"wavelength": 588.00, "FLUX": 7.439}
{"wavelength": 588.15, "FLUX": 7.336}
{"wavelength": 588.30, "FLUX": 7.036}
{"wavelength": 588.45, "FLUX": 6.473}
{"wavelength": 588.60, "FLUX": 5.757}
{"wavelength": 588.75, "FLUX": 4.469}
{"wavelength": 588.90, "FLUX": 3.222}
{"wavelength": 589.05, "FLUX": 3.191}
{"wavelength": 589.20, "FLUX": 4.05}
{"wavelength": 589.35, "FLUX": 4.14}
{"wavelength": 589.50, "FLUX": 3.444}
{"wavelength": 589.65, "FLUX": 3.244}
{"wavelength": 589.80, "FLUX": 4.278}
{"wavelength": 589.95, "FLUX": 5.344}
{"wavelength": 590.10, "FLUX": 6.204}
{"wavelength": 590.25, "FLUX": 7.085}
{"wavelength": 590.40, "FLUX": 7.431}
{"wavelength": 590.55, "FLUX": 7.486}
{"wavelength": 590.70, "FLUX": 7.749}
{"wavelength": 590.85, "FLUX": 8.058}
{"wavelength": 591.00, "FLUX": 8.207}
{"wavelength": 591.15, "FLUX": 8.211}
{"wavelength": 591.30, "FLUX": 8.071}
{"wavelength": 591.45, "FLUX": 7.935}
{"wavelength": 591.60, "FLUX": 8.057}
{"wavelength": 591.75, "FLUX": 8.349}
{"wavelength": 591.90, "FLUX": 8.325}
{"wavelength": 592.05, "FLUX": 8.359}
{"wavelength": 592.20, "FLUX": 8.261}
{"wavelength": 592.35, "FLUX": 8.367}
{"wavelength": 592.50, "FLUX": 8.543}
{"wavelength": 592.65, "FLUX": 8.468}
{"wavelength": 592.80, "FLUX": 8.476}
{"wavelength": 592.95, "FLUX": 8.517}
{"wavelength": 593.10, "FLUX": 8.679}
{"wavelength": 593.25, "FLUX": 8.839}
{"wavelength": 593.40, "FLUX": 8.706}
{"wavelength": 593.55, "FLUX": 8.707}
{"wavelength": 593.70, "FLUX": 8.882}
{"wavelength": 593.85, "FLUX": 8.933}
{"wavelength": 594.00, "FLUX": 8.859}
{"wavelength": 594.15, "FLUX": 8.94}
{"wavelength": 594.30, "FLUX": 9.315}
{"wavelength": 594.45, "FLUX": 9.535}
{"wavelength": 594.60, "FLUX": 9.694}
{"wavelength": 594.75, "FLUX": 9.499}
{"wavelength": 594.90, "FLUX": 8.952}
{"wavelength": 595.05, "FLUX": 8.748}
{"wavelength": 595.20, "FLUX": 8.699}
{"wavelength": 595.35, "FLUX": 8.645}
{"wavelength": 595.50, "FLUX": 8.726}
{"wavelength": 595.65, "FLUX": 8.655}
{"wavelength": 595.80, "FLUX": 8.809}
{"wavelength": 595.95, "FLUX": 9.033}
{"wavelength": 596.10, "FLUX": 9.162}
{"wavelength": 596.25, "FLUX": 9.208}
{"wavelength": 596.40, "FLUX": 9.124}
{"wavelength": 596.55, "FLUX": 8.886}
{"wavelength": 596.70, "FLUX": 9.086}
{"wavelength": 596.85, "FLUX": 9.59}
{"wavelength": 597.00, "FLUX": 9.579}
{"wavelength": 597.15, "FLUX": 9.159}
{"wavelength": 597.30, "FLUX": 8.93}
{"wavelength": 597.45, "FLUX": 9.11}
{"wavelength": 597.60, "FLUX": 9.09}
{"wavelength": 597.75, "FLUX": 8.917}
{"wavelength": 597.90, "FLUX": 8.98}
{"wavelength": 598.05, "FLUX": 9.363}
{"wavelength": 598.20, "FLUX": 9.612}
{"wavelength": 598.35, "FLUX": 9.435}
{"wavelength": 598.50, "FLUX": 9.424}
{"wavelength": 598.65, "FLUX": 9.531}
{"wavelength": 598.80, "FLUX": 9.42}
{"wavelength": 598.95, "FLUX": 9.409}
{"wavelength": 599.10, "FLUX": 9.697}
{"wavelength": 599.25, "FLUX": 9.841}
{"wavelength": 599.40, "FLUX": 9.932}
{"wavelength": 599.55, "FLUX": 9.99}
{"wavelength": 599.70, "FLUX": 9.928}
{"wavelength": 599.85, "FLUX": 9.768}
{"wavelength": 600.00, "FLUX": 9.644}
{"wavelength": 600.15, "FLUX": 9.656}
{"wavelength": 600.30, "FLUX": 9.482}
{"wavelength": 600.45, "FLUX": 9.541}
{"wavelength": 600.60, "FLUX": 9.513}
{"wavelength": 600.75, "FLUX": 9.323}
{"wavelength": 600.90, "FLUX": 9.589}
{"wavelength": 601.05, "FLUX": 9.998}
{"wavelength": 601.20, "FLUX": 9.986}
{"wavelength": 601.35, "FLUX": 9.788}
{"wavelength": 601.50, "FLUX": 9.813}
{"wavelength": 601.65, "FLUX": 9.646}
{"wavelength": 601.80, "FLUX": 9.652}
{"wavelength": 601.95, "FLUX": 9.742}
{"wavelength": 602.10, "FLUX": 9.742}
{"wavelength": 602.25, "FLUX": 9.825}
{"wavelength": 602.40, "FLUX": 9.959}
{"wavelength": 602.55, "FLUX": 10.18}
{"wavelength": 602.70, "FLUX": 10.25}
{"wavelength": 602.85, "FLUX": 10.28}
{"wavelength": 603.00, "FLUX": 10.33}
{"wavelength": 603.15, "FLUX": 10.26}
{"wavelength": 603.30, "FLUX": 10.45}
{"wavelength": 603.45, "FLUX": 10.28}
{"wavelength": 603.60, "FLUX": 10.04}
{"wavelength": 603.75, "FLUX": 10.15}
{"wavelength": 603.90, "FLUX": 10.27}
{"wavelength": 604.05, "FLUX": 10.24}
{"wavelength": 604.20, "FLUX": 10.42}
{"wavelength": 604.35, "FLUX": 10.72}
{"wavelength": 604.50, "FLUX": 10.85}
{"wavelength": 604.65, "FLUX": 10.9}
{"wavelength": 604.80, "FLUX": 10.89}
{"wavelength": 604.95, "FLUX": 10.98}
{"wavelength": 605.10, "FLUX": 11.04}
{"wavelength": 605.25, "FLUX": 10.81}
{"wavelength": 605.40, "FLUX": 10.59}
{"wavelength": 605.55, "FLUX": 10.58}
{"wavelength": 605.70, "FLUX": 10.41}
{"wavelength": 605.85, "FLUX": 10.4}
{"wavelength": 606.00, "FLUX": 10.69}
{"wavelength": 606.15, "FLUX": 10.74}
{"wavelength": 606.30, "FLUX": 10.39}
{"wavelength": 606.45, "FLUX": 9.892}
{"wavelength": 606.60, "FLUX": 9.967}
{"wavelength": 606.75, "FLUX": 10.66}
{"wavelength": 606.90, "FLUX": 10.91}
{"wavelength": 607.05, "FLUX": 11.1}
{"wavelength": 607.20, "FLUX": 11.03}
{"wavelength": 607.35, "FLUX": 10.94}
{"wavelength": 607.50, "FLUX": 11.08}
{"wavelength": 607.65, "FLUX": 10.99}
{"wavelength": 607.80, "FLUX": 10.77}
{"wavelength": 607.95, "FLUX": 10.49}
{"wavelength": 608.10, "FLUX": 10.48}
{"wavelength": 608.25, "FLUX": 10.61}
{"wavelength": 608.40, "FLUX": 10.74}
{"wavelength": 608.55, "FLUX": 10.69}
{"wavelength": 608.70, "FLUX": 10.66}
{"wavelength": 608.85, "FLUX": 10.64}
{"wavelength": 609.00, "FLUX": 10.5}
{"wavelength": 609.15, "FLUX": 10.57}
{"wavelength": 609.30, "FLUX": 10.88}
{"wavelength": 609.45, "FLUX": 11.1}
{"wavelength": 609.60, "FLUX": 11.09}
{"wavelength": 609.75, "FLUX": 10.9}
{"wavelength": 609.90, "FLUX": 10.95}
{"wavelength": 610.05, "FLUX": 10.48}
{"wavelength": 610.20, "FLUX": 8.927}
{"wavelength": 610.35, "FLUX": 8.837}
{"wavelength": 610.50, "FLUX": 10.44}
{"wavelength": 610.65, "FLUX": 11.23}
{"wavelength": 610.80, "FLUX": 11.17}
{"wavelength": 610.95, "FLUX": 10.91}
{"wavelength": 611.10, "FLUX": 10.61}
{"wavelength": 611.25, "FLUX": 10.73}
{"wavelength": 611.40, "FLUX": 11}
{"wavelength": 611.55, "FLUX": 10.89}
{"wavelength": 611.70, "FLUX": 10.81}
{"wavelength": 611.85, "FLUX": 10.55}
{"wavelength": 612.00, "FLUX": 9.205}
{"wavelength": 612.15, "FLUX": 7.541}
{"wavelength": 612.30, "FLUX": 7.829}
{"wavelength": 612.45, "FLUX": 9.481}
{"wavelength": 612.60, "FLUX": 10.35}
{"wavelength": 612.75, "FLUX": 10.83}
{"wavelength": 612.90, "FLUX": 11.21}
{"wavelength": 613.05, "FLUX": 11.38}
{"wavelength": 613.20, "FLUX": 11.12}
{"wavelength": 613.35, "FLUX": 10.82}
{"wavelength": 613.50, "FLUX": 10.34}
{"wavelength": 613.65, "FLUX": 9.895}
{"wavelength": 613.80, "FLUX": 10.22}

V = 0.107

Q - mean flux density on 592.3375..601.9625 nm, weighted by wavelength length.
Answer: 9.25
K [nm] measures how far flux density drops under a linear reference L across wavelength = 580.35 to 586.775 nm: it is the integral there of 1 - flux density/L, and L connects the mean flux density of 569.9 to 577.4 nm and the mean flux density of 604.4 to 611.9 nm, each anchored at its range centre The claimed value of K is 0.14 nm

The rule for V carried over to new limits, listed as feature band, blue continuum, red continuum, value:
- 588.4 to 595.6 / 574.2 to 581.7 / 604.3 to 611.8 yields 0.35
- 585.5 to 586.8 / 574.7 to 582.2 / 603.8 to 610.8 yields 0.16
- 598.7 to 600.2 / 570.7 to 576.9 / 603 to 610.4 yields 0.07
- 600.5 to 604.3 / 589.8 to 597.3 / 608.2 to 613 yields -0.06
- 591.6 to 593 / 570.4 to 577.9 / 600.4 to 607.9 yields 0.21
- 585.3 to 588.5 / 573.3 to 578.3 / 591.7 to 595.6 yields 0.10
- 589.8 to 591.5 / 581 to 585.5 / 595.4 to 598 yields 0.28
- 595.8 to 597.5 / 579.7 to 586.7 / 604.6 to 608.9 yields 0.13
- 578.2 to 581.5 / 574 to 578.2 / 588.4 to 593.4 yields -0.12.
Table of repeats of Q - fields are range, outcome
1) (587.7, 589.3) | 5.76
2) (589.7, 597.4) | 8.44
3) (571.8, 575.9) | 9.99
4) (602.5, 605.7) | 10.5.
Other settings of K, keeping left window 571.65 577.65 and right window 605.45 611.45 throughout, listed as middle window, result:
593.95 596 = 0.26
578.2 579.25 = 0.03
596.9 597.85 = 0.11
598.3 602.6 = 0.31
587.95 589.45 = 0.73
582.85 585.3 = 0.01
